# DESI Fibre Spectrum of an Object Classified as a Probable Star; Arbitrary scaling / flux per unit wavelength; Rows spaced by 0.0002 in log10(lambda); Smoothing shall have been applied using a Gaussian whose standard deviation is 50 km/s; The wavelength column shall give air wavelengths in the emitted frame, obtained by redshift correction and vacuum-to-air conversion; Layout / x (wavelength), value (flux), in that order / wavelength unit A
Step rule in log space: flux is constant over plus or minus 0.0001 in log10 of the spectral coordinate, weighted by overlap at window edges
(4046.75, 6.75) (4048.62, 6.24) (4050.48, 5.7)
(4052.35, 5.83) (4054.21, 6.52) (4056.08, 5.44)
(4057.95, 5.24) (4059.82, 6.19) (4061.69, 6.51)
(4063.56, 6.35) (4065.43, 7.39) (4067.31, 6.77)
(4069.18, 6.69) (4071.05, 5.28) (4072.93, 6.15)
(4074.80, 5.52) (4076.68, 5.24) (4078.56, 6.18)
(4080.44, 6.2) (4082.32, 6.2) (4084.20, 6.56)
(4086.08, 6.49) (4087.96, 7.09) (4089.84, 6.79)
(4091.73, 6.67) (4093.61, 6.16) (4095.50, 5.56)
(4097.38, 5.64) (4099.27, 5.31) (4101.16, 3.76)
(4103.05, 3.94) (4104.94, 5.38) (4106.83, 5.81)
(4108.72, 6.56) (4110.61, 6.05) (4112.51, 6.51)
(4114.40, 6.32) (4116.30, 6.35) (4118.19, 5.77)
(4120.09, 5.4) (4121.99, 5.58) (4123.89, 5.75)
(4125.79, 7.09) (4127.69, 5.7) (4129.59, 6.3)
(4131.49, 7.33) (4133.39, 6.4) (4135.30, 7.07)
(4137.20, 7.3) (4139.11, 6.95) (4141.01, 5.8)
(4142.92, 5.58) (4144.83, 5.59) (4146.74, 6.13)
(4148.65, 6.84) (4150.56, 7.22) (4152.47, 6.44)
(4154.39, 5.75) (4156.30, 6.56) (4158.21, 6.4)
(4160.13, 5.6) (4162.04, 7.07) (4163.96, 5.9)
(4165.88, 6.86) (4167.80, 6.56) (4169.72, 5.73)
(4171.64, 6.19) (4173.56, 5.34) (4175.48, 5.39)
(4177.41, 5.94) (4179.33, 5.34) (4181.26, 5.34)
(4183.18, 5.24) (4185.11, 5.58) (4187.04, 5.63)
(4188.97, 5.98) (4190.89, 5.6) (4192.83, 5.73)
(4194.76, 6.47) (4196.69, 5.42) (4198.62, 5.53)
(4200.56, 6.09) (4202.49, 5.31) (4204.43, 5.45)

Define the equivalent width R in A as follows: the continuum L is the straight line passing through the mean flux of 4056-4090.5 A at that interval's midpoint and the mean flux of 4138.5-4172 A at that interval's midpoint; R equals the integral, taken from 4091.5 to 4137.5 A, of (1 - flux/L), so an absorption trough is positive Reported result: 2.2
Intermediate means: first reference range 6.24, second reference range 6.28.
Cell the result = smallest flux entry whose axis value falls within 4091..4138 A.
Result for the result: 3.76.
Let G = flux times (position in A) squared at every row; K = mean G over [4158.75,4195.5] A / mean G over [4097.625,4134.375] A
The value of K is 1.03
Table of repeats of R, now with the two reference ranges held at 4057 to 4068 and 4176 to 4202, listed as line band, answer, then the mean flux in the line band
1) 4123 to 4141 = -1.85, 6.62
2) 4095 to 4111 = 2.23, 5.31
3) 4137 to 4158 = -1.55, 6.35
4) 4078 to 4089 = -0.34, 6.47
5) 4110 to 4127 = -0.03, 6.08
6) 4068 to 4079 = 0.84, 5.85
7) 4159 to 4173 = -1.07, 6.25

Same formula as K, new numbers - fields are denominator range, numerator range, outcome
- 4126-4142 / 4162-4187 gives 0.90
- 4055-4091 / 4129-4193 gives 1.03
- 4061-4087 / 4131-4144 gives 1.09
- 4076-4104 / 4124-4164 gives 1.13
